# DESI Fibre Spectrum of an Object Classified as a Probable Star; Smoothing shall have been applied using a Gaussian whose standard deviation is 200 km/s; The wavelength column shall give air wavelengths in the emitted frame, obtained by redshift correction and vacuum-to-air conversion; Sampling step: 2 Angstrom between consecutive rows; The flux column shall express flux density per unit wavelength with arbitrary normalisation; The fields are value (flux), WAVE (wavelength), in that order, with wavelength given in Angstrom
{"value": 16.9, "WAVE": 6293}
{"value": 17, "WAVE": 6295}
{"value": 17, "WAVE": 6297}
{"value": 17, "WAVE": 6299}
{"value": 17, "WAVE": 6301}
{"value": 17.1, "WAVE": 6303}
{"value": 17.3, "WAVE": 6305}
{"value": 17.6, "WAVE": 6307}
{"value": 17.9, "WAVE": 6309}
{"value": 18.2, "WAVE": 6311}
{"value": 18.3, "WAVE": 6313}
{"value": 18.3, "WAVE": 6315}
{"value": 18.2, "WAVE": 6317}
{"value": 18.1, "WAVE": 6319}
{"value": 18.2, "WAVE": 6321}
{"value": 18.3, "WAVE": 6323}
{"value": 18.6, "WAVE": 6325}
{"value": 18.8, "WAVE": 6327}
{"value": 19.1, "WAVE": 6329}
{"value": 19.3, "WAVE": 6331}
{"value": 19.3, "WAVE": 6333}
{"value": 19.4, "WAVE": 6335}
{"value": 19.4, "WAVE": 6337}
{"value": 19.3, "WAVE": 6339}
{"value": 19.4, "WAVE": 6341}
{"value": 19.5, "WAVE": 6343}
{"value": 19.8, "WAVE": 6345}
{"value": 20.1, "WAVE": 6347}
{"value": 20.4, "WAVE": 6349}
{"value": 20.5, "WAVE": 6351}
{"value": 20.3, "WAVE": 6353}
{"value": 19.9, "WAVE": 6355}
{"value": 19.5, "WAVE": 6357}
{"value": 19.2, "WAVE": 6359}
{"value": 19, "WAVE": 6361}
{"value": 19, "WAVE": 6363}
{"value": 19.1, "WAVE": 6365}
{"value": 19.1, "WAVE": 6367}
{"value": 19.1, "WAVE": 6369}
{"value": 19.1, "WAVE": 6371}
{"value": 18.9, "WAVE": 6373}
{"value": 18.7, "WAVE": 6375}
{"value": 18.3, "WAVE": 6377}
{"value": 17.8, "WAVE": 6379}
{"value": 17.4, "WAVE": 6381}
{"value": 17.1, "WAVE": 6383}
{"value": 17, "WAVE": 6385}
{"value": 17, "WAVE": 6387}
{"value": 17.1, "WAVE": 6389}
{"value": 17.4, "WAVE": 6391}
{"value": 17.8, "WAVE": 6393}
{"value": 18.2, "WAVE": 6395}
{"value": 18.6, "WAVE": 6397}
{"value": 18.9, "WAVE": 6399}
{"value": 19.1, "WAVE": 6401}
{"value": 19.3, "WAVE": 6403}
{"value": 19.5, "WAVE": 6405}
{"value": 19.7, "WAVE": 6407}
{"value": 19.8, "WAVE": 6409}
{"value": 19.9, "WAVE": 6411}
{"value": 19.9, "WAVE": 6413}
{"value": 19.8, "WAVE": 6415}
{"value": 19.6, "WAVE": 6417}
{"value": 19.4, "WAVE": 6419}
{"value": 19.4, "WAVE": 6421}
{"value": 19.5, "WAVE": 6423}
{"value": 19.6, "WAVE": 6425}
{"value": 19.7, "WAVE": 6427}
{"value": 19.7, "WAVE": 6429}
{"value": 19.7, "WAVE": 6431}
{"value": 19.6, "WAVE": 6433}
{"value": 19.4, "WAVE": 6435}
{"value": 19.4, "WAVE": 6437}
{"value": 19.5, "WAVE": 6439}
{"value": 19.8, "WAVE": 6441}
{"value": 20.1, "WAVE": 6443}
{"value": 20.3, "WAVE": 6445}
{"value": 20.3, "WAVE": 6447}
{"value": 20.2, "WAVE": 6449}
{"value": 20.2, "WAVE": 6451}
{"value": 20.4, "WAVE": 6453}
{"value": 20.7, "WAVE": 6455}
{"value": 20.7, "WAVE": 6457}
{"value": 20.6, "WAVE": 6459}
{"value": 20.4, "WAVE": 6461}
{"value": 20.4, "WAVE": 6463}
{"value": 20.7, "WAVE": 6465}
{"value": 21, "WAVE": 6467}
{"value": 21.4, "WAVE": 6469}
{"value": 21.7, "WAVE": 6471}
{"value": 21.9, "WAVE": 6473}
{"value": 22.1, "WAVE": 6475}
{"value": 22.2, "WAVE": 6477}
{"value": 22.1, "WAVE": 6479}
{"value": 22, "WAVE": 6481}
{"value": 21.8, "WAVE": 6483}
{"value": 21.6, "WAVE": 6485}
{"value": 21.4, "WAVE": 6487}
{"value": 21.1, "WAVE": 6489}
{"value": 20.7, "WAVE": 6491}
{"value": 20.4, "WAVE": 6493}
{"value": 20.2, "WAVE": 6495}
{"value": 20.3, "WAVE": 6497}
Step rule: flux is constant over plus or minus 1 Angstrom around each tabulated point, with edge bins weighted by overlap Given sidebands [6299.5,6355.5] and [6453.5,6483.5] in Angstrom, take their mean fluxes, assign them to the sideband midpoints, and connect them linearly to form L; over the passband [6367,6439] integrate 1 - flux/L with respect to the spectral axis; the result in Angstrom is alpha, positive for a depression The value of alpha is 4.5 Angstrom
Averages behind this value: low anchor 18.8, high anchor 21.3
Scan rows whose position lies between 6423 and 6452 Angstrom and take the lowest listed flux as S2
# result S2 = 19.4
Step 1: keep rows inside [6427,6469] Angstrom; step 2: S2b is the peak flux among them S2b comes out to 21.4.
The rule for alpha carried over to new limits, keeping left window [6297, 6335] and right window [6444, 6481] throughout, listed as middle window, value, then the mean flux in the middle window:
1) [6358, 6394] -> 2.0 Angstrom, 18.2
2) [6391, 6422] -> 1.1 Angstrom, 19.2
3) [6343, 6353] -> -0.7 Angstrom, 20.1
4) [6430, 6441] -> 0.5 Angstrom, 19.5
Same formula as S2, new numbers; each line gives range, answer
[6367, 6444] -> 17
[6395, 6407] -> 18.2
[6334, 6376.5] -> 18.7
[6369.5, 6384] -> 17.1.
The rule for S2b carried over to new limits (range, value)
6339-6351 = 20.5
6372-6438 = 19.9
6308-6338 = 19.4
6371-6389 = 19.1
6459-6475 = 22.1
